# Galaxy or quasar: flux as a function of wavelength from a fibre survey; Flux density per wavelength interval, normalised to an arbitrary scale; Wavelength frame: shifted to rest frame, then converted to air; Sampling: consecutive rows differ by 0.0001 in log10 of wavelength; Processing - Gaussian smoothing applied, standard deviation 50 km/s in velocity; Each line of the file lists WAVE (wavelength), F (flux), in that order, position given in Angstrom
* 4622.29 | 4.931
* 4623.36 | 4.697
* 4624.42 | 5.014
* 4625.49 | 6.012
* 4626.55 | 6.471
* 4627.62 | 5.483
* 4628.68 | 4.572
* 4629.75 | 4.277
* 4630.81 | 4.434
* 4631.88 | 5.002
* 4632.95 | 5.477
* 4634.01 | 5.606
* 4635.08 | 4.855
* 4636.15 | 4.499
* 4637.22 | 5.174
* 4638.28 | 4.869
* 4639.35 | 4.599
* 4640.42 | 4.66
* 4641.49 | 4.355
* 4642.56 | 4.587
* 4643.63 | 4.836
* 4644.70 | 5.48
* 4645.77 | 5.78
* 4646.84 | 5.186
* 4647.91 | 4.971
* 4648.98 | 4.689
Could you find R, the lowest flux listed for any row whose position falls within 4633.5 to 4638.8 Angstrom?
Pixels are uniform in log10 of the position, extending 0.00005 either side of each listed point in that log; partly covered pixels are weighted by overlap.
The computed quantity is 4.499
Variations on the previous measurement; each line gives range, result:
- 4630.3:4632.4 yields 4.434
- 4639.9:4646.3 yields 4.355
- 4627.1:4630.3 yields 4.277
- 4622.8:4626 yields 4.697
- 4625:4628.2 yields 5.483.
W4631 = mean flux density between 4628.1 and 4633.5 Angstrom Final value 4.77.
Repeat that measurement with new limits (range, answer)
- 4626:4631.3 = 5.06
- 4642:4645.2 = 4.95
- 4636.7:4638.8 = 5.04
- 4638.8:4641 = 4.62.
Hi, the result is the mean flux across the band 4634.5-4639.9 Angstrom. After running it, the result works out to 4.8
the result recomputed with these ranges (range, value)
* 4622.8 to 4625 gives 4.87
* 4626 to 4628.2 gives 5.96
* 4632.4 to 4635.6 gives 5.31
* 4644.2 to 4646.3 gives 5.63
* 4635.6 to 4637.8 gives 4.84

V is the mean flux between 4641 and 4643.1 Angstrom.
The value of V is 4.47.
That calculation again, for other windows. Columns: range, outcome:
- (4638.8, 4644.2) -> 4.61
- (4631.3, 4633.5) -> 5.23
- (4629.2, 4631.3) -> 4.36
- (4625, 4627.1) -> 6.24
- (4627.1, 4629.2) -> 5.04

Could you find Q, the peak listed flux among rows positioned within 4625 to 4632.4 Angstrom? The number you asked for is 6.471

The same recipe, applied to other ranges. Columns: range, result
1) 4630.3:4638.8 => 5.606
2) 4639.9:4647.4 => 5.78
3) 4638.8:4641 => 4.66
